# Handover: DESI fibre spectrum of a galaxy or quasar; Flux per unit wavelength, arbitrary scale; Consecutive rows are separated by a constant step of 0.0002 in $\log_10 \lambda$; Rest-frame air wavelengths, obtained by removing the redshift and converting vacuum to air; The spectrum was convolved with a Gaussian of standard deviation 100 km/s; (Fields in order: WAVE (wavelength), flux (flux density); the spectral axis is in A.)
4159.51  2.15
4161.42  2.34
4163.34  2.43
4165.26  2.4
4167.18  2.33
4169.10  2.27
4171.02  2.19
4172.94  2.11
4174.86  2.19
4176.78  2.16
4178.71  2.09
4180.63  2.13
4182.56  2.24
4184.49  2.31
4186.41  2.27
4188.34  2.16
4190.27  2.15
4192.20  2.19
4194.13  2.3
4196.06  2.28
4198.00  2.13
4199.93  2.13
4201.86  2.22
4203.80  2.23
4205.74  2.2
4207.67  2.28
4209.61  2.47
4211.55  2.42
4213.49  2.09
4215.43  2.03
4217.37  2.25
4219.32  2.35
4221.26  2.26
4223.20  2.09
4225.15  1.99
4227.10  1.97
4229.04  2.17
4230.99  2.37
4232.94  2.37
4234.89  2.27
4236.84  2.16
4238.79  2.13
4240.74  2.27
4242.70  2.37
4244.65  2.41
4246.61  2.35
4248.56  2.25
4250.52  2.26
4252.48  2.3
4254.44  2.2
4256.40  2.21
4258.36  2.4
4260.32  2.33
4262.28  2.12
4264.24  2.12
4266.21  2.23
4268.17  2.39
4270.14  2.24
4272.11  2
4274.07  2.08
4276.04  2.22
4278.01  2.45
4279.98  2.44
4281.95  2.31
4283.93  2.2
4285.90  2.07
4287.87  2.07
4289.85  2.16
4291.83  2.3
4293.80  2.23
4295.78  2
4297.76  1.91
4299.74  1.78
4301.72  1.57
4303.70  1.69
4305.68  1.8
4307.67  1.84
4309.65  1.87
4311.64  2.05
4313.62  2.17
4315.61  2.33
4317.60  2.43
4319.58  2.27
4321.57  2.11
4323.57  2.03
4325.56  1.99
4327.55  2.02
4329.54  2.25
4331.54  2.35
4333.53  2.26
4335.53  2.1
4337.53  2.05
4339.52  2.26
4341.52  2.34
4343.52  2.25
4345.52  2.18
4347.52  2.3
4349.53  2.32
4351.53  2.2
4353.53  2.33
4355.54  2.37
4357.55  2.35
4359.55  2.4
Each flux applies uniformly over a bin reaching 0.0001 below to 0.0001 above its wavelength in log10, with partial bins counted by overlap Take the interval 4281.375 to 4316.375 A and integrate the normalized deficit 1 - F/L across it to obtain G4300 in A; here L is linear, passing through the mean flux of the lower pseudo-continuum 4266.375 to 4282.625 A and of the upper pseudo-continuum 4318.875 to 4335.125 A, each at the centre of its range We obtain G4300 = 3.2 A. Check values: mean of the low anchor 2.26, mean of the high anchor 2.16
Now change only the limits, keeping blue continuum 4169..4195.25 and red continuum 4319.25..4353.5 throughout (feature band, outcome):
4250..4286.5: -0.77 A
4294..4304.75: 1.83 A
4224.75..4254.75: -0.69 A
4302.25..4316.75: 1.58 A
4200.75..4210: -0.30 A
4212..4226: 0.21 A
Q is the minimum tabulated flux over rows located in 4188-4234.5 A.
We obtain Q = 1.97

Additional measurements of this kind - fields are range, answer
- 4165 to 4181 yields 2.09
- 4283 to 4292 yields 2.07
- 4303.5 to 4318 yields 1.69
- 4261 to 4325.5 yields 1.57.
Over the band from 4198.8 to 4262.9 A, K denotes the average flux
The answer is 2.24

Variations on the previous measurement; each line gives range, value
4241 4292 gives 2.25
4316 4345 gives 2.2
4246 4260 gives 2.28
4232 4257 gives 2.27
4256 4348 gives 2.14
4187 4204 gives 2.2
